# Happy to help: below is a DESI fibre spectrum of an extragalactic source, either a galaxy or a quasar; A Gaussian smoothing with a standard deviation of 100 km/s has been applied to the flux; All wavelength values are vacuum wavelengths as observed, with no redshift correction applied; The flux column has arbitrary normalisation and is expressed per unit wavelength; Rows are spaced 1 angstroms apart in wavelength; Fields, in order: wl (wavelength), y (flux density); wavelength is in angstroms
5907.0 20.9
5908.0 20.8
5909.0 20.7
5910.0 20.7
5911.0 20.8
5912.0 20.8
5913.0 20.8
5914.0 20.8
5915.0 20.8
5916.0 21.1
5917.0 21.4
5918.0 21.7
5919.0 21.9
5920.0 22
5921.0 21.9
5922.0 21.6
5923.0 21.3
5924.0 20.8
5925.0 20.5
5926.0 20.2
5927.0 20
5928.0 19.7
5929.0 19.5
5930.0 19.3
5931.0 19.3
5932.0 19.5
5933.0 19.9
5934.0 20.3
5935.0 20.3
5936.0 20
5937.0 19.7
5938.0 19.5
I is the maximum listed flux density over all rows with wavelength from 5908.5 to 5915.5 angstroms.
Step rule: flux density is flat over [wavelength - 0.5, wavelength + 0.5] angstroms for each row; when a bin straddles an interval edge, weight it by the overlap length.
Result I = 20.8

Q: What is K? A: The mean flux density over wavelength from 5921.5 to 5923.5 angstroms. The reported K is 21.5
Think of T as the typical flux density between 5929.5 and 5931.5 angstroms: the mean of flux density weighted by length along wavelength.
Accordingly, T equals 19.3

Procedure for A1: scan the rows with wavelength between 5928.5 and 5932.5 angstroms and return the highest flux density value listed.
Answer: 19.5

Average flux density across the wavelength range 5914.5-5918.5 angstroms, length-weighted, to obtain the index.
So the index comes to 21.2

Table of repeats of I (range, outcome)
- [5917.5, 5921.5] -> 22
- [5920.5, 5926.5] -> 21.9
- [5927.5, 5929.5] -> 19.7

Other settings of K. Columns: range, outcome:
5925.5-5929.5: 19.9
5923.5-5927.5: 20.4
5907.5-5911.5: 20.8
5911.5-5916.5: 20.9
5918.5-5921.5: 21.9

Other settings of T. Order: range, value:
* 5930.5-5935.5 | 19.9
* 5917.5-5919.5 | 21.8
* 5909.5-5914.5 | 20.8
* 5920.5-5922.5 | 21.8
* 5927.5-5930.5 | 19.5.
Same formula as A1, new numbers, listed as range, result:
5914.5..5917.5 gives 21.4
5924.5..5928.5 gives 20.5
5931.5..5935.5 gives 20.3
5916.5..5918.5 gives 21.7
